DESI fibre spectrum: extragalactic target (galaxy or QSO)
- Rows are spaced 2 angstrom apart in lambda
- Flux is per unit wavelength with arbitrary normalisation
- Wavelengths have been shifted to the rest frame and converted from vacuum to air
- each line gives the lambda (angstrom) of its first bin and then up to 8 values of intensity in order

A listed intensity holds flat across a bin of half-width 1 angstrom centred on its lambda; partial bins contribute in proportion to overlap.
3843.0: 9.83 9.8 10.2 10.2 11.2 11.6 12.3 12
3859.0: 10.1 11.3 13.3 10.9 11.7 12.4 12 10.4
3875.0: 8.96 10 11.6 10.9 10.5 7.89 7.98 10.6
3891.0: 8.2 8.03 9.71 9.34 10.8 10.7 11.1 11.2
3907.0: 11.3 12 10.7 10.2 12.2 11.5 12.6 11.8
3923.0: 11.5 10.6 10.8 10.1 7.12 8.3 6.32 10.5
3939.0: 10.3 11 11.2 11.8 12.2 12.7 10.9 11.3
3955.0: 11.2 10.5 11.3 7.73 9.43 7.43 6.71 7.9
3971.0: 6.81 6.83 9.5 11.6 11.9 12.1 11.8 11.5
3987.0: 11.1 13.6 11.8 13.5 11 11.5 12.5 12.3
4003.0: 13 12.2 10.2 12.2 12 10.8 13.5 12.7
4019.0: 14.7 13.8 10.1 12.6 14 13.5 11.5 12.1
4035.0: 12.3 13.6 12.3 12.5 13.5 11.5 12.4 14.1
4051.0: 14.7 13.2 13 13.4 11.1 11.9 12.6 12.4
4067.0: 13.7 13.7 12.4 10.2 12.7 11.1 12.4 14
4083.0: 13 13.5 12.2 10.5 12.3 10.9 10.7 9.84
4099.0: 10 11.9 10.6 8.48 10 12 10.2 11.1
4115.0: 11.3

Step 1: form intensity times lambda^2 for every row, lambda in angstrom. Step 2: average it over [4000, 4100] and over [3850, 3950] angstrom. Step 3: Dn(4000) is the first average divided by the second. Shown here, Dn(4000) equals 1.25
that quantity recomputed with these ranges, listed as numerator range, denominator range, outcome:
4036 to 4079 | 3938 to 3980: 1.33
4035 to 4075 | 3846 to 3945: 1.31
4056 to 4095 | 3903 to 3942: 1.26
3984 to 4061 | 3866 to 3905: 1.32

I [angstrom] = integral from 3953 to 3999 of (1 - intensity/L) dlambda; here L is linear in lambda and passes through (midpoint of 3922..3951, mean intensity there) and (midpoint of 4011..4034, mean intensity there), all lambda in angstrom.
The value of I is 4.2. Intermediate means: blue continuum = 10.3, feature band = 10.4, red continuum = 12.6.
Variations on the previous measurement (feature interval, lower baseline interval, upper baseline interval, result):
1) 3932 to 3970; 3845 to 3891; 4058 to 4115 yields 3.9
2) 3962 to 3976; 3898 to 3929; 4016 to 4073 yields 4.8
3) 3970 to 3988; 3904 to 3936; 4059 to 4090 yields 1.4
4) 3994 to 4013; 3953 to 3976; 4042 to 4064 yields -2.2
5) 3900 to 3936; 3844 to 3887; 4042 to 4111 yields 1.9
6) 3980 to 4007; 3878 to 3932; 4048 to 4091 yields -1.1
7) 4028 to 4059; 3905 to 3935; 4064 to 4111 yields -4.0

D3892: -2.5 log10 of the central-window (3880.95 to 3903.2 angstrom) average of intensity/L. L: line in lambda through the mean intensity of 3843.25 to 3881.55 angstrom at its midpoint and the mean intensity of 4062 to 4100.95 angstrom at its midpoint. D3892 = 0.174 mag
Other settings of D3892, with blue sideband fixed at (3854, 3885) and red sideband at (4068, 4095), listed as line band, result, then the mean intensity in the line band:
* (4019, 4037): -0.068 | 12.7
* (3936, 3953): 0.016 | 11.3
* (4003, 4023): -0.048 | 12.4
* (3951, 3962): 0.108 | 10.5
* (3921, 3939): 0.189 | 9.59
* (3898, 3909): 0.017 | 11.1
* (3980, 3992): -0.027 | 12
